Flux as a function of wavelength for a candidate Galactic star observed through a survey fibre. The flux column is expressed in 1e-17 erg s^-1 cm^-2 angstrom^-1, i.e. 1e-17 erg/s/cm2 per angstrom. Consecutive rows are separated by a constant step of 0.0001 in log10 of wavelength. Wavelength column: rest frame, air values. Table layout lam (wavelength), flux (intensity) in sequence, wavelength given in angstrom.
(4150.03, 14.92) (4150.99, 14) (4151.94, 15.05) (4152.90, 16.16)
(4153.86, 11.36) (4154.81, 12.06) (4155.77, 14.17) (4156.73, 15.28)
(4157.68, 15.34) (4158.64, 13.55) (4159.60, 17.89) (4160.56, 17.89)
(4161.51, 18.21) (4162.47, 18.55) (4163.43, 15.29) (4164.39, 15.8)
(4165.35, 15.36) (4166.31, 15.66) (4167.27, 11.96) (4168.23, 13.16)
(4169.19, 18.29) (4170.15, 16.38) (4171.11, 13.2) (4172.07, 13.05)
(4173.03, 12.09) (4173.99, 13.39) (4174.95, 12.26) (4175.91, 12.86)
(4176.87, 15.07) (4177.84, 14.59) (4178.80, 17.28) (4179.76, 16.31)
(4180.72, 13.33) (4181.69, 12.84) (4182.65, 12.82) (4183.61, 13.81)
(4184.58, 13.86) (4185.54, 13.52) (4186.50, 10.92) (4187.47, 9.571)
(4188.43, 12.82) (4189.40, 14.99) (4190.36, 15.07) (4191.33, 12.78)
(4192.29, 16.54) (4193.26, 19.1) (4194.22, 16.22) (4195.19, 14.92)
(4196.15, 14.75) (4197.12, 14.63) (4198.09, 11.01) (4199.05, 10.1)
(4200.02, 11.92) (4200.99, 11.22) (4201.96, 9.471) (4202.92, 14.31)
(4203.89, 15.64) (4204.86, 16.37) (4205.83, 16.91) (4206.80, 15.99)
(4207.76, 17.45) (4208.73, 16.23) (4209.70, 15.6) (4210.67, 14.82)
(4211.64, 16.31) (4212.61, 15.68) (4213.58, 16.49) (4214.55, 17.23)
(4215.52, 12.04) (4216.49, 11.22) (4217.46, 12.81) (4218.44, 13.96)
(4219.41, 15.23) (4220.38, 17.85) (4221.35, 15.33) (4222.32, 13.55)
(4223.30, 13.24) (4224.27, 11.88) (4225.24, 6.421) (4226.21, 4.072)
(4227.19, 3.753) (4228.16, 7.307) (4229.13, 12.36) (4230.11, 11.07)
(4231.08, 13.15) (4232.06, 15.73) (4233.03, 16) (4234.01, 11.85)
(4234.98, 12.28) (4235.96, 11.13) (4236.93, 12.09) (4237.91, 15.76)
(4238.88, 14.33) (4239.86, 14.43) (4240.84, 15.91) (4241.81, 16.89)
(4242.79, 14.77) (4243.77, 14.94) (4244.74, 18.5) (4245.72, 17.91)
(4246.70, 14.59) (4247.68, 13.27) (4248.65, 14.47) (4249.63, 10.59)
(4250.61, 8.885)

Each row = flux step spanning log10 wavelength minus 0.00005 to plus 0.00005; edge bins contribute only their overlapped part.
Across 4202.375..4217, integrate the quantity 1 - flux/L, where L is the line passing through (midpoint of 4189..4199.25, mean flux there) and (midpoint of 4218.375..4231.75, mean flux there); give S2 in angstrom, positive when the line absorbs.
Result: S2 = -2.7 angstrom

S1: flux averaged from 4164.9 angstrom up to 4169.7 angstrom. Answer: 14.9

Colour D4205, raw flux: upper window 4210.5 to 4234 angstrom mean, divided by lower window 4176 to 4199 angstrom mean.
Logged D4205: 0.9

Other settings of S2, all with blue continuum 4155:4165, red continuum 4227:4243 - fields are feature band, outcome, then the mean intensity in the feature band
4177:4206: 1.7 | 13.9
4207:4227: 0.1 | 13.7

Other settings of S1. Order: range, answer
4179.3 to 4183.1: 13.8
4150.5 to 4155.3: 13.7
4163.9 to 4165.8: 15.6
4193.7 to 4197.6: 15.2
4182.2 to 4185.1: 13.5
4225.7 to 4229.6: 6.85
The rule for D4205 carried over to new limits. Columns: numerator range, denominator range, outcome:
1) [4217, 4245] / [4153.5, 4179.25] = 0.87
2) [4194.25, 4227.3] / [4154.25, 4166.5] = 0.87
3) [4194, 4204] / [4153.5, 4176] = 0.88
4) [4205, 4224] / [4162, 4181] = 1.03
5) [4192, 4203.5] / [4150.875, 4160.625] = 0.93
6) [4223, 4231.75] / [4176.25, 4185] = 0.65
